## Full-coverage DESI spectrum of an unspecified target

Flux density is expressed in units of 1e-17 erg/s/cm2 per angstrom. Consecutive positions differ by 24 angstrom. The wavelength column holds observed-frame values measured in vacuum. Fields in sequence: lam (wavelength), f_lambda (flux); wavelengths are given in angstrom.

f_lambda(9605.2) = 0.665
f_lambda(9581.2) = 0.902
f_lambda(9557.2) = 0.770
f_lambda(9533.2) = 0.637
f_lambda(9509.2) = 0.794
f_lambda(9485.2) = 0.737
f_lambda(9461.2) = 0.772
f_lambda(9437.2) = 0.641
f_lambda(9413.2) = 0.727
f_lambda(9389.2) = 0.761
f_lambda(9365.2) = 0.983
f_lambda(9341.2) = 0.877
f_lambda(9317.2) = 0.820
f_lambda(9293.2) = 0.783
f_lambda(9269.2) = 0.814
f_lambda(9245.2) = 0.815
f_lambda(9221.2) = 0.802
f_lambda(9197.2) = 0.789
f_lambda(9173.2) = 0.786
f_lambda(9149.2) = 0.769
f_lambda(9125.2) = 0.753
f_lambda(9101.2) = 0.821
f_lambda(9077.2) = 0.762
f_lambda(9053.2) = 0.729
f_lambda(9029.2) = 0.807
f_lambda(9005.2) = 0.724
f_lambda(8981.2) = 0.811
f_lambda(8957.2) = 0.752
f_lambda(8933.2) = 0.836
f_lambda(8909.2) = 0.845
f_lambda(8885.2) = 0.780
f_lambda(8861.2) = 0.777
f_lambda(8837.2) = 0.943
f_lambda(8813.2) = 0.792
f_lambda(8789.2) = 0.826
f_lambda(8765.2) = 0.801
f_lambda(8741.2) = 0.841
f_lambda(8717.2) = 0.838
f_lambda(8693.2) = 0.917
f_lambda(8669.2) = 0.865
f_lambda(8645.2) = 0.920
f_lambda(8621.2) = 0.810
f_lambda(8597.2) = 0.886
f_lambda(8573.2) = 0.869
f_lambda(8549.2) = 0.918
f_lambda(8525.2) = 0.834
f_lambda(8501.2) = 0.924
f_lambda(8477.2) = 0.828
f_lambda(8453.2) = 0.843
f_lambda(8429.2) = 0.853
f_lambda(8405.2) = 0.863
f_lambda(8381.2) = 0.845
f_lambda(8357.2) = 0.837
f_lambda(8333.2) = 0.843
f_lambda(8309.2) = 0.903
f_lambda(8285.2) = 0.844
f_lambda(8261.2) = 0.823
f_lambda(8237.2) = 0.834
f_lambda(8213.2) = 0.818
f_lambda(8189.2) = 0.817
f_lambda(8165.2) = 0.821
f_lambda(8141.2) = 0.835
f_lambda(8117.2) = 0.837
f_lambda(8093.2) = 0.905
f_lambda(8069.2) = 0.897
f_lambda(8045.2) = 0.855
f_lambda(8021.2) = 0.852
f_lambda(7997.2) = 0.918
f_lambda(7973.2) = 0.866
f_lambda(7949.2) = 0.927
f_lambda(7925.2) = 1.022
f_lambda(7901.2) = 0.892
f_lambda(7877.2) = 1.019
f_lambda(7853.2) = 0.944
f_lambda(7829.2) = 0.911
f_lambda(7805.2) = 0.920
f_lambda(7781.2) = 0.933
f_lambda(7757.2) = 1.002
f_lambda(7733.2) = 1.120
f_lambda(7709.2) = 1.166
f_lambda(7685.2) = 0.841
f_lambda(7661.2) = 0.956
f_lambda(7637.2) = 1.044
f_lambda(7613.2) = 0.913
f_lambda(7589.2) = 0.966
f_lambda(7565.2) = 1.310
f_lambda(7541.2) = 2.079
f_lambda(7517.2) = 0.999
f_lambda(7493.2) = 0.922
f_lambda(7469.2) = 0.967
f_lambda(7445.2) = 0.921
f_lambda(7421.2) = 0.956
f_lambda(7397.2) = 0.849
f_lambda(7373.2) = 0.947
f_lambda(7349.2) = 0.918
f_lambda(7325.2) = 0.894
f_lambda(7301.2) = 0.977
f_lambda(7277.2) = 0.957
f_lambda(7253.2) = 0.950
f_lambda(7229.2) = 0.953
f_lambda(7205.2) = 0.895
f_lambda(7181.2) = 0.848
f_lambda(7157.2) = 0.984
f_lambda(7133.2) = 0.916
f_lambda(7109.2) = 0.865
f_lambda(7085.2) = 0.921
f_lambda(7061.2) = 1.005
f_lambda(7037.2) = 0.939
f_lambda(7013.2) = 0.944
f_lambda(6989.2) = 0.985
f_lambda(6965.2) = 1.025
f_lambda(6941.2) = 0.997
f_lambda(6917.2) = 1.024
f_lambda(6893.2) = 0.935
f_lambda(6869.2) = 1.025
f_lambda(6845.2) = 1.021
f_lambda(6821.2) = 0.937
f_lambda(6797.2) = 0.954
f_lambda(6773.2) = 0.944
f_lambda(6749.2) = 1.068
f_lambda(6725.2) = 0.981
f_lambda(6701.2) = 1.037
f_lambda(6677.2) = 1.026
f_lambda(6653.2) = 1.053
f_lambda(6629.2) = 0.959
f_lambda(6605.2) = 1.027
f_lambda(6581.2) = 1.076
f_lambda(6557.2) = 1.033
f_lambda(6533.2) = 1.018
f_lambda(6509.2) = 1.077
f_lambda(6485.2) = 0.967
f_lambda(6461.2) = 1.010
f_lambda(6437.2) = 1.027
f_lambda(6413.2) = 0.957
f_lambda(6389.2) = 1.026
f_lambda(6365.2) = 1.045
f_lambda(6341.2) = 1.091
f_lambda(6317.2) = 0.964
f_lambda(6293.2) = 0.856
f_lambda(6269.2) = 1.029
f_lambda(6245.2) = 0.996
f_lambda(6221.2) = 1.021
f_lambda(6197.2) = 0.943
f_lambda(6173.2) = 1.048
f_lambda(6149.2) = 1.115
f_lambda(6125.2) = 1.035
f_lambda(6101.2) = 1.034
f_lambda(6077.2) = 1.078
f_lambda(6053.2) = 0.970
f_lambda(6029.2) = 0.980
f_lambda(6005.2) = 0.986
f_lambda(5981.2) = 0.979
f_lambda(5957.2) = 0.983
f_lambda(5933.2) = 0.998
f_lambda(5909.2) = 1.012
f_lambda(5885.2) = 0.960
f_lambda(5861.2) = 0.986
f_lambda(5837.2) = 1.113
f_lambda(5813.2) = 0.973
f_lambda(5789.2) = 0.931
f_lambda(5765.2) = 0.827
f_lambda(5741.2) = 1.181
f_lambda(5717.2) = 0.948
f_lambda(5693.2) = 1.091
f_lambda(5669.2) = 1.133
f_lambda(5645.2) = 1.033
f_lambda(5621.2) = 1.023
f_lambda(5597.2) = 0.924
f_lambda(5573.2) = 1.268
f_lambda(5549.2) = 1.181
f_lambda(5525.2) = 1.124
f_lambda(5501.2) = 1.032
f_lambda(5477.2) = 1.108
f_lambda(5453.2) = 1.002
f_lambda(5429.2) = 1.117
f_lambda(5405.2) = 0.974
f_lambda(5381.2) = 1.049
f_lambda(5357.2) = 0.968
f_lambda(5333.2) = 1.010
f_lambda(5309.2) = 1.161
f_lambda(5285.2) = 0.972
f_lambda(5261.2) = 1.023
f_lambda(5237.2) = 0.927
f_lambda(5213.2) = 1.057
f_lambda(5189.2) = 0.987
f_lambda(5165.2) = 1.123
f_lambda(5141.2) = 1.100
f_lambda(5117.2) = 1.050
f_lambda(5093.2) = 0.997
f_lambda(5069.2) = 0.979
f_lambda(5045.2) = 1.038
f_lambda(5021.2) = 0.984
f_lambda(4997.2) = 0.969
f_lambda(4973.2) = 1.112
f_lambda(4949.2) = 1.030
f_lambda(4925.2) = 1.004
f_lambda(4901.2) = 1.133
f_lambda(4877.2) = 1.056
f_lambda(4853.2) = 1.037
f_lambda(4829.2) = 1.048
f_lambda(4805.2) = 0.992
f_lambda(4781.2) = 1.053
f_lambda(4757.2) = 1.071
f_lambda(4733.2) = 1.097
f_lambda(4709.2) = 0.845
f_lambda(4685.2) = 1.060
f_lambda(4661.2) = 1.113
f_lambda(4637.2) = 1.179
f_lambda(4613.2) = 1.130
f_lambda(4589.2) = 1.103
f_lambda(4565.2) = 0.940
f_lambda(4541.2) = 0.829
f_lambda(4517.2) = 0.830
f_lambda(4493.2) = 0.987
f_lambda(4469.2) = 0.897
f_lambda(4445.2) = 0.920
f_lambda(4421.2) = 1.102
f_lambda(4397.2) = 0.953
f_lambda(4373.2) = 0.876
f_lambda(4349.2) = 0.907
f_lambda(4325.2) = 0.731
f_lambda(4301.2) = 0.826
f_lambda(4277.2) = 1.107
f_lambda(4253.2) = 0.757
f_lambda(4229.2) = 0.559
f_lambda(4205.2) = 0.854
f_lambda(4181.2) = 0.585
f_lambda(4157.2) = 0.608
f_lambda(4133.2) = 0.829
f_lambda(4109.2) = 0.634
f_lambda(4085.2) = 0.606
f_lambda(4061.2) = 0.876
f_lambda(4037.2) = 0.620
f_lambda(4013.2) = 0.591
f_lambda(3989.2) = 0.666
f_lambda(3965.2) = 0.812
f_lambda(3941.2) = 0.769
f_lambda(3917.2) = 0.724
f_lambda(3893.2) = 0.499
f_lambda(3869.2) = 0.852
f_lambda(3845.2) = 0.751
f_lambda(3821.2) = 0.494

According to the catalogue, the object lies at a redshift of 0.148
